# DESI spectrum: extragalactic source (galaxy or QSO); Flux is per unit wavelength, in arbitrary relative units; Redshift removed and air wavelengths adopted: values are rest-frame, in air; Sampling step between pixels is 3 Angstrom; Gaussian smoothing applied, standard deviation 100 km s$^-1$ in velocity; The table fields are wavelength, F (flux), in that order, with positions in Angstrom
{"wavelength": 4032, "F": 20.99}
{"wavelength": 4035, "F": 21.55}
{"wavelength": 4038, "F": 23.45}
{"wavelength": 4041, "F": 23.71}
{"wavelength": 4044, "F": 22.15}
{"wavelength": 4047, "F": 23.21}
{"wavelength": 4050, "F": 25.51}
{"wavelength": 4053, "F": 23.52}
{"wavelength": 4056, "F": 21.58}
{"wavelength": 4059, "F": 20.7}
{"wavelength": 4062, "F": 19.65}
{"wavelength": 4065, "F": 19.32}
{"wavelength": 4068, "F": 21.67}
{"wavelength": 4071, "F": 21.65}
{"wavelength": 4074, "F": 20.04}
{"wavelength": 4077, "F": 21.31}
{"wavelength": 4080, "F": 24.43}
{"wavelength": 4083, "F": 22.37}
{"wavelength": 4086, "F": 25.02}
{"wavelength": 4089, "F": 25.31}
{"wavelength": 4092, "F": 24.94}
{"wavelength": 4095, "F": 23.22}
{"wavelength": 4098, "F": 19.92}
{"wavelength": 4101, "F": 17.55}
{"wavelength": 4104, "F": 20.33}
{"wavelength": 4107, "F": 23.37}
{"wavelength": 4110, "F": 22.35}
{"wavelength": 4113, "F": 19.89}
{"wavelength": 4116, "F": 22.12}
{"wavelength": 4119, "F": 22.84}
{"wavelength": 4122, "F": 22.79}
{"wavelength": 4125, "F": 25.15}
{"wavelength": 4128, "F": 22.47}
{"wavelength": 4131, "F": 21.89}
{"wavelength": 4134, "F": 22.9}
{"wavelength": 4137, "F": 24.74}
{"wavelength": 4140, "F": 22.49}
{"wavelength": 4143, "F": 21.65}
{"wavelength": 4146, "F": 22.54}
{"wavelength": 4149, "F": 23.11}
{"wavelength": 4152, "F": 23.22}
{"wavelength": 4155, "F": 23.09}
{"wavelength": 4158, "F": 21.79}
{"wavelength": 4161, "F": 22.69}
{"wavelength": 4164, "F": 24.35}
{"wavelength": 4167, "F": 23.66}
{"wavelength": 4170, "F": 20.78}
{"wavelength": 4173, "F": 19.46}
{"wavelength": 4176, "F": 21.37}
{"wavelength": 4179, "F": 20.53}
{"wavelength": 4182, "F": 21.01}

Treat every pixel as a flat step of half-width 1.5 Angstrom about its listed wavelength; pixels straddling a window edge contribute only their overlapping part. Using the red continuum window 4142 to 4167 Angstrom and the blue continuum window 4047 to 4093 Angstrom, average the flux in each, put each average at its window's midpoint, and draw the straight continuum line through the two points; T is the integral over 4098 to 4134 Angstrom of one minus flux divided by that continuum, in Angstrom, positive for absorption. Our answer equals 1.3 Angstrom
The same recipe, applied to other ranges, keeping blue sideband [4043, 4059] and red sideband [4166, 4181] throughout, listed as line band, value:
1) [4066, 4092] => -0.3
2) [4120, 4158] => -2.4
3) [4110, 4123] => 0.0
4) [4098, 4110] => 0.8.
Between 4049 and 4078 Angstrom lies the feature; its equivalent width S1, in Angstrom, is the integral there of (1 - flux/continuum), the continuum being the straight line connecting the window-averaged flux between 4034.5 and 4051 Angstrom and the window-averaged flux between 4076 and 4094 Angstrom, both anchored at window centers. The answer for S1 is 2.7 Angstrom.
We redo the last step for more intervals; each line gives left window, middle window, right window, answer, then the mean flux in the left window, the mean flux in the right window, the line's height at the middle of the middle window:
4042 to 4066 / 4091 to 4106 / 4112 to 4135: 0.82 Angstrom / 22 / 22.6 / 22.4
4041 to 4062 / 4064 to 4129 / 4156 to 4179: 0.44 Angstrom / 22.6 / 21.9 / 22.4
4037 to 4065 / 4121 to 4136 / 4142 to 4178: -0.52 Angstrom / 22.4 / 22.3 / 22.3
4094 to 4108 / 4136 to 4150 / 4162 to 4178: -0.91 Angstrom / 20.7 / 21.9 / 21.4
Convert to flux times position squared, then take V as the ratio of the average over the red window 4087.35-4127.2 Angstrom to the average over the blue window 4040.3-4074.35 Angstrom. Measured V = 1.04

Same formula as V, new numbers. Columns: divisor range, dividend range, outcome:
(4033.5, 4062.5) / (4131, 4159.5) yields 1.06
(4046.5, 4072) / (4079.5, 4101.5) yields 1.07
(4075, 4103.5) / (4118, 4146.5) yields 1.04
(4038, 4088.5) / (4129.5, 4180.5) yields 1.05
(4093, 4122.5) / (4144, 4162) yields 1.08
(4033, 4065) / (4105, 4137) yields 1.05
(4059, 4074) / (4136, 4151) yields 1.16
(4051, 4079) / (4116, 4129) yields 1.13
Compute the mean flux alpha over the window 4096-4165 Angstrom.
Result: 22.3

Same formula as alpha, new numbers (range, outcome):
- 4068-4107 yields 22.2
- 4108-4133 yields 22.5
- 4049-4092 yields 22.3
